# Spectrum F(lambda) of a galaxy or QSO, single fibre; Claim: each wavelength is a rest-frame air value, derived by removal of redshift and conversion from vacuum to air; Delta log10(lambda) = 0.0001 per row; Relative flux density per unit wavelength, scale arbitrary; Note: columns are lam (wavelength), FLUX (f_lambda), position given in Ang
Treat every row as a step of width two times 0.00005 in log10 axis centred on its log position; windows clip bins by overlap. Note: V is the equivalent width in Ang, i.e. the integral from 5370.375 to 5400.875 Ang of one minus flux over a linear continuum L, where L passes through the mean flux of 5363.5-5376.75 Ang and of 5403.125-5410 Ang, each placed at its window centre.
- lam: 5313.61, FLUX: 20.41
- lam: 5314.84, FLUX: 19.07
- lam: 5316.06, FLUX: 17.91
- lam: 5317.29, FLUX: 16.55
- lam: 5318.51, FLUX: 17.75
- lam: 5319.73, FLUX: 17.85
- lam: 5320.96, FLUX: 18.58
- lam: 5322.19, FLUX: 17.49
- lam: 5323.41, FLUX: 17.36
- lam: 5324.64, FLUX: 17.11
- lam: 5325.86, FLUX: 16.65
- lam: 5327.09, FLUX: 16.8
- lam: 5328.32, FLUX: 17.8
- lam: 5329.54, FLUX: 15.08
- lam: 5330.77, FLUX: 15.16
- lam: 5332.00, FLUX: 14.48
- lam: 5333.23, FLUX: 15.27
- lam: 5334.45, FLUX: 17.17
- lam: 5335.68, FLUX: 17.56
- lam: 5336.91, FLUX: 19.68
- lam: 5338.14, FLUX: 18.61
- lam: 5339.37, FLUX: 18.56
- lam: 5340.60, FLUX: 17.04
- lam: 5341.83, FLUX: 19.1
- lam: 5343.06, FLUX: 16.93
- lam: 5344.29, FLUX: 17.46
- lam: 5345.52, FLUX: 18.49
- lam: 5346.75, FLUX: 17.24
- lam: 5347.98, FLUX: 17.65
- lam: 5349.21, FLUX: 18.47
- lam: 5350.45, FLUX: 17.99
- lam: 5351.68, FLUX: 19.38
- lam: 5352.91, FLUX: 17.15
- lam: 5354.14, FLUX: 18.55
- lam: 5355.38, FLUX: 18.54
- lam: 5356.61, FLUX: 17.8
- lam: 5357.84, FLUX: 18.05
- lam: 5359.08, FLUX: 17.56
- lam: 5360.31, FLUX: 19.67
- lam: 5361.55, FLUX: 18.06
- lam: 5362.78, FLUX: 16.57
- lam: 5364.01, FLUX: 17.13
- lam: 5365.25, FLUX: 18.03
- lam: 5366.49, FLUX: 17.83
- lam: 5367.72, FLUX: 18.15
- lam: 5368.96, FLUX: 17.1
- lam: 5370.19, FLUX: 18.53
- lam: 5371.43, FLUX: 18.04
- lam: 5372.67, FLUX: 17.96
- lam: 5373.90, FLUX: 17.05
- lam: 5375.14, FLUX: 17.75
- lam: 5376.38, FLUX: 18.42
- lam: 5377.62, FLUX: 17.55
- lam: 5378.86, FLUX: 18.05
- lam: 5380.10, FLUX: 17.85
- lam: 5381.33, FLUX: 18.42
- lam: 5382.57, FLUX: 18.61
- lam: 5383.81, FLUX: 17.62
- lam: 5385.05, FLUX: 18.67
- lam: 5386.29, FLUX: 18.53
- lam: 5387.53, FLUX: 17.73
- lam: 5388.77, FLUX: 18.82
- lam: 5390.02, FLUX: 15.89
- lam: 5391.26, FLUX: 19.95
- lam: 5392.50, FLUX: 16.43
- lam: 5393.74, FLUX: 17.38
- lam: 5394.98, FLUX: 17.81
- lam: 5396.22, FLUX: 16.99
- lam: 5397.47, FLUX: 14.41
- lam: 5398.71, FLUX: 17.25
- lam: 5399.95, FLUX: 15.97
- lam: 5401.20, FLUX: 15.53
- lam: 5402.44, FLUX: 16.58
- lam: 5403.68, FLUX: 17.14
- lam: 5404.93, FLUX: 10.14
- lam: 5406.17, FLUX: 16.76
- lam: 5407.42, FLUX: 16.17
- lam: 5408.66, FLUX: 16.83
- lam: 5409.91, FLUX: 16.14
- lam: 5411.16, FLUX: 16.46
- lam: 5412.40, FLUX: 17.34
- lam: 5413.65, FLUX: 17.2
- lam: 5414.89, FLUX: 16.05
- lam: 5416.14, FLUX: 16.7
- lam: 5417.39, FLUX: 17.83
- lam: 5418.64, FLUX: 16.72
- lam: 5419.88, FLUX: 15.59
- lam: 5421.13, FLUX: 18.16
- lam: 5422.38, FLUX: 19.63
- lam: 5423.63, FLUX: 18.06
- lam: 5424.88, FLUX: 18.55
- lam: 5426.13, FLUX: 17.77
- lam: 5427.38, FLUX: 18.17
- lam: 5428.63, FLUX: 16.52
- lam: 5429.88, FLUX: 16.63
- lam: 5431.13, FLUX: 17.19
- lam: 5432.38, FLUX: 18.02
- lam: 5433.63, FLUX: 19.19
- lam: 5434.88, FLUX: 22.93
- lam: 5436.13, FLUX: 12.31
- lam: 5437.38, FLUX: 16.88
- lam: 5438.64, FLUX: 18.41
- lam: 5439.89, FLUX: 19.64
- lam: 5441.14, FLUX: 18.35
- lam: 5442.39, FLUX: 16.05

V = -1.5 Ang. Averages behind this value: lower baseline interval 17.8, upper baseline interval 15.5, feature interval 17.6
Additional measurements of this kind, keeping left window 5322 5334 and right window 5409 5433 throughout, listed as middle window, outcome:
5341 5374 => -2.7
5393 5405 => 0.6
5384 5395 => -0.6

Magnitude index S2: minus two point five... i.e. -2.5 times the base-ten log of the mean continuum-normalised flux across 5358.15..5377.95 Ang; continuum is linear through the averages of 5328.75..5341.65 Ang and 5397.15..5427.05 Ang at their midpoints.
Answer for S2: -0.063 mag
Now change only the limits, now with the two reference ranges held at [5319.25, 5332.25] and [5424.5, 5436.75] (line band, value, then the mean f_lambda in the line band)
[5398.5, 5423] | 0.067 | 16.5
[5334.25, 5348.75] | -0.065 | 18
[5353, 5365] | -0.053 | 18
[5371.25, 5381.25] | -0.038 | 17.9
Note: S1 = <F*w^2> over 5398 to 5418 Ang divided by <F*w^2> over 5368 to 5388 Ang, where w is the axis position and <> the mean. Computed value 0.91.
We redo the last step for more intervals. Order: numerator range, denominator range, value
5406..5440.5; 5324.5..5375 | 1.02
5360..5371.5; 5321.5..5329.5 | 1.06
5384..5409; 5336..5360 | 0.94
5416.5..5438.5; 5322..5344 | 1.07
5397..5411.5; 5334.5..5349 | 0.90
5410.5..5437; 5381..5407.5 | 1.04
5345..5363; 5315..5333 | 1.08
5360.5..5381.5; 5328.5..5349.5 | 1.04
